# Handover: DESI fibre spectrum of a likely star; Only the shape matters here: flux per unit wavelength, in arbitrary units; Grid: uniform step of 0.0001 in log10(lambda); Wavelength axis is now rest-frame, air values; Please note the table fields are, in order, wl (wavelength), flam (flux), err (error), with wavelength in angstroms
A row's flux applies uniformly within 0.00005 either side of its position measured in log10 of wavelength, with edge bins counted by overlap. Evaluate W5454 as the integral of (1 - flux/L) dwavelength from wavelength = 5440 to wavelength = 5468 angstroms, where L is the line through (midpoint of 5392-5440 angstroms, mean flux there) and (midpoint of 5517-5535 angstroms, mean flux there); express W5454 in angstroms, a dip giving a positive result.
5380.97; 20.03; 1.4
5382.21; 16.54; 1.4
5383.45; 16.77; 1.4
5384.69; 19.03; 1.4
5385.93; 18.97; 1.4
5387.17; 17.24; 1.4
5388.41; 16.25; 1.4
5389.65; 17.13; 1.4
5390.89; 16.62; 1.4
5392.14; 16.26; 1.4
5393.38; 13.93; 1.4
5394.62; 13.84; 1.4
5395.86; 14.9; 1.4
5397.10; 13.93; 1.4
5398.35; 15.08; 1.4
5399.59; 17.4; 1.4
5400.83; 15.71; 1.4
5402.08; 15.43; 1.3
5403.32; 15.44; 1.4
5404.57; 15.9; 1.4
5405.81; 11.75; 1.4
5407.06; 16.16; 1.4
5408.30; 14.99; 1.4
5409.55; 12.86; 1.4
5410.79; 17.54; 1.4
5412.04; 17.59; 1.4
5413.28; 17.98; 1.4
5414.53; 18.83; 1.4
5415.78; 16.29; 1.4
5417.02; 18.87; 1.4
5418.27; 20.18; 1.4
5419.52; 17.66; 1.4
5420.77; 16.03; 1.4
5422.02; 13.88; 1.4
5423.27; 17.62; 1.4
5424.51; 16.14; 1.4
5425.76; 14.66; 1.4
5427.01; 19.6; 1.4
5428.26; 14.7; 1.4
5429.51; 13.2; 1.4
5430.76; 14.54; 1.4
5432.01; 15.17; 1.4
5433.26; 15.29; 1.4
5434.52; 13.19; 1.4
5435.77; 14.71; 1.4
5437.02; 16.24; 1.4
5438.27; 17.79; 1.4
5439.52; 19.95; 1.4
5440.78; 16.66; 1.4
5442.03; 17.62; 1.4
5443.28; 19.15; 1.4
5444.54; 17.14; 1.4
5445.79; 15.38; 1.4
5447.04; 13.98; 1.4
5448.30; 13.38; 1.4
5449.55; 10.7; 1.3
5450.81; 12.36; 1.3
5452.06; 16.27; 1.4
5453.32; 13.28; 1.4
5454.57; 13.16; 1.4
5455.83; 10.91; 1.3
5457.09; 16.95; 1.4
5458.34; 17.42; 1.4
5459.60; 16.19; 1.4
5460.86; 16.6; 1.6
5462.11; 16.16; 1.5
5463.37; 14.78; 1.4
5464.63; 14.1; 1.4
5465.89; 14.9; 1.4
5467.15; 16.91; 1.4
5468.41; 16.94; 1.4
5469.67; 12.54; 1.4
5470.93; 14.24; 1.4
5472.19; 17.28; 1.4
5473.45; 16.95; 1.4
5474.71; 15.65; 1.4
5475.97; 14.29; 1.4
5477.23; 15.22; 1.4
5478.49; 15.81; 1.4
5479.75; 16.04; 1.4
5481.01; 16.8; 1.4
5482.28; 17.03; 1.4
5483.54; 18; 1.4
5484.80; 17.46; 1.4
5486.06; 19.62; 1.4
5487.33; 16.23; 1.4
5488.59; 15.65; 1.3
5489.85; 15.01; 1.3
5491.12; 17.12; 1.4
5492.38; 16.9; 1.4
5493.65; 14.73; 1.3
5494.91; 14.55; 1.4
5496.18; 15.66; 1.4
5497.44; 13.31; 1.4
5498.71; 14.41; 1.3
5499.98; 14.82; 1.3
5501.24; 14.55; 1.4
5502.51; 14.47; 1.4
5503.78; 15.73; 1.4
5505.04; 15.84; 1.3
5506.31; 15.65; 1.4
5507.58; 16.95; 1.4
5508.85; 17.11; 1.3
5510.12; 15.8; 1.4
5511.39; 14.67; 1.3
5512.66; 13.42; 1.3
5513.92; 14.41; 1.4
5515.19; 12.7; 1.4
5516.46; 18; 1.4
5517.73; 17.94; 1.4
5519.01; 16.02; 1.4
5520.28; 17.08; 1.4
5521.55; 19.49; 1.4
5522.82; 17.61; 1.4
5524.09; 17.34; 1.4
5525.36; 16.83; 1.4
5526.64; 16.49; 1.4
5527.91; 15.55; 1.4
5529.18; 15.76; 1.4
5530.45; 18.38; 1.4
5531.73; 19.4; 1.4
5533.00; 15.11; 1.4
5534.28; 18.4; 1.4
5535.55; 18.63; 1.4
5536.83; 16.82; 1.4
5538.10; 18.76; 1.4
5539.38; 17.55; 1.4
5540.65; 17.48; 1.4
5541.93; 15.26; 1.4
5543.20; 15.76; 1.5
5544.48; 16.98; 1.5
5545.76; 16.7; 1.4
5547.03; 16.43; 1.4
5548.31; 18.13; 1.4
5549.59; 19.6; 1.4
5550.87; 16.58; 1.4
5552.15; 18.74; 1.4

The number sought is 2.0 angstroms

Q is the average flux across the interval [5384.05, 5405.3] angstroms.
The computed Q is 16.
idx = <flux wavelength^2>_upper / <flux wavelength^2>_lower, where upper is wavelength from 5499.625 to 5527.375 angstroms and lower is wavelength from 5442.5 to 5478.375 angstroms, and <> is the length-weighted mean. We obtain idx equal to 1.08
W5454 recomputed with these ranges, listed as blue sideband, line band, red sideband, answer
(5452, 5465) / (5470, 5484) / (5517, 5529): -0.34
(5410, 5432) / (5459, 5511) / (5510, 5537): 2.71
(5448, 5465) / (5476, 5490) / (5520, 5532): -0.91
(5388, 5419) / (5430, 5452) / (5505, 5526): 0.86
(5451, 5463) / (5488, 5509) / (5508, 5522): 0.48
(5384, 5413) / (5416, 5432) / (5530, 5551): -0.24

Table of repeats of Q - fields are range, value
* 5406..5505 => 15.8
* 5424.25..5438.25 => 15.3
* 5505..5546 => 16.7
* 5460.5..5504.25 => 15.7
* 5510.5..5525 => 16.3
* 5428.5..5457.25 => 15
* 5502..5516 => 15.2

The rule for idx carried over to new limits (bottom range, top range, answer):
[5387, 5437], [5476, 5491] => 1.07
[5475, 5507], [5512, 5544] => 1.08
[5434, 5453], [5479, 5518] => 1.03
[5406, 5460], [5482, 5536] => 1.06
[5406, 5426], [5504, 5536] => 1.03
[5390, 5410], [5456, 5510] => 1.08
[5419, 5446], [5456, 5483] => 0.99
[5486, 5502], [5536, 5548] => 1.12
